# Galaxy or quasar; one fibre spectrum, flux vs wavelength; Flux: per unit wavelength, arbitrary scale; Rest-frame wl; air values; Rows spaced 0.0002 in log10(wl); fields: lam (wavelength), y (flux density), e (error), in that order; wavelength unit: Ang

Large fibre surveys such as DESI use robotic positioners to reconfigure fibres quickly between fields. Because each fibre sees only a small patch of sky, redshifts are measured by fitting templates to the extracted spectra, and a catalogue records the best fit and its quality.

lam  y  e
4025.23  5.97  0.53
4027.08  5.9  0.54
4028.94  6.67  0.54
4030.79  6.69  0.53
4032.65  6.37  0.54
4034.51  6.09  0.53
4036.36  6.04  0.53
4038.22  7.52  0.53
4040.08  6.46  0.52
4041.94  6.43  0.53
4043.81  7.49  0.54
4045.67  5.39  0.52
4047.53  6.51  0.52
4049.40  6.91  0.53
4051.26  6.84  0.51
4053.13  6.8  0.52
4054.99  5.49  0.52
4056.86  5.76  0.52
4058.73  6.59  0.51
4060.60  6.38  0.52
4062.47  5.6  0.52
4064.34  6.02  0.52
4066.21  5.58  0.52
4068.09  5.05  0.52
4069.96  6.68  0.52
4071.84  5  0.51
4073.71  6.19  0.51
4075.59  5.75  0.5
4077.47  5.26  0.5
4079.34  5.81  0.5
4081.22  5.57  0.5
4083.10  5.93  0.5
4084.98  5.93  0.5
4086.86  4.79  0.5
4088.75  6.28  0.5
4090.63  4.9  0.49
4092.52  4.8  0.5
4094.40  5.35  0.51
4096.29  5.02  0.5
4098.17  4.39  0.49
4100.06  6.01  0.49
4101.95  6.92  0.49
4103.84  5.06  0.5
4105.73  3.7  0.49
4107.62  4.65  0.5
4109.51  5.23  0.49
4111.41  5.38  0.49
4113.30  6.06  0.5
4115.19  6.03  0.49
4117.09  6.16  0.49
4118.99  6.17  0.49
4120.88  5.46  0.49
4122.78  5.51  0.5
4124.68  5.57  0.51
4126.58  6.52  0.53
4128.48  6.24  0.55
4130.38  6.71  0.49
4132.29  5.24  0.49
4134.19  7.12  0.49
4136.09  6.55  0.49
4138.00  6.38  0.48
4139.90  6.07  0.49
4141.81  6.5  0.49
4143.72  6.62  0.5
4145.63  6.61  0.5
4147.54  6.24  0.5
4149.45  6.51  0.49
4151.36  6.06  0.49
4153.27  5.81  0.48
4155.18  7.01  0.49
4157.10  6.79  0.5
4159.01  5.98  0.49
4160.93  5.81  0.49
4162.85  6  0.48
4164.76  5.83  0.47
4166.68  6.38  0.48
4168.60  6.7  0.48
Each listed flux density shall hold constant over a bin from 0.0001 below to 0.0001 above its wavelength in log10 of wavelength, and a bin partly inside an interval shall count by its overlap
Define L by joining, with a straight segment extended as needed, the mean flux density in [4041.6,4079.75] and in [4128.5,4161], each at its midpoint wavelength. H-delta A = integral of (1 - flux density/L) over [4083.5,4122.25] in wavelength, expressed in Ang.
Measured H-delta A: 5.0 Ang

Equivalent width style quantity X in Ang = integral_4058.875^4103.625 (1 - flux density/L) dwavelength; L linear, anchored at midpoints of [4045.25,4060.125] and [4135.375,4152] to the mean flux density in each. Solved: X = 5.1 Ang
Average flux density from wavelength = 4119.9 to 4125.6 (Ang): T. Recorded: 5.52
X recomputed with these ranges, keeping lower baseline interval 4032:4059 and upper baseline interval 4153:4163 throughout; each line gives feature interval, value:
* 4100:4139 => 3.0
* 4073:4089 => 1.7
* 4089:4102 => 2.2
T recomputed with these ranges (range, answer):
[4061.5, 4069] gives 5.57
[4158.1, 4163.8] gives 5.92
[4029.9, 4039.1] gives 6.54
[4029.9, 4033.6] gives 6.52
